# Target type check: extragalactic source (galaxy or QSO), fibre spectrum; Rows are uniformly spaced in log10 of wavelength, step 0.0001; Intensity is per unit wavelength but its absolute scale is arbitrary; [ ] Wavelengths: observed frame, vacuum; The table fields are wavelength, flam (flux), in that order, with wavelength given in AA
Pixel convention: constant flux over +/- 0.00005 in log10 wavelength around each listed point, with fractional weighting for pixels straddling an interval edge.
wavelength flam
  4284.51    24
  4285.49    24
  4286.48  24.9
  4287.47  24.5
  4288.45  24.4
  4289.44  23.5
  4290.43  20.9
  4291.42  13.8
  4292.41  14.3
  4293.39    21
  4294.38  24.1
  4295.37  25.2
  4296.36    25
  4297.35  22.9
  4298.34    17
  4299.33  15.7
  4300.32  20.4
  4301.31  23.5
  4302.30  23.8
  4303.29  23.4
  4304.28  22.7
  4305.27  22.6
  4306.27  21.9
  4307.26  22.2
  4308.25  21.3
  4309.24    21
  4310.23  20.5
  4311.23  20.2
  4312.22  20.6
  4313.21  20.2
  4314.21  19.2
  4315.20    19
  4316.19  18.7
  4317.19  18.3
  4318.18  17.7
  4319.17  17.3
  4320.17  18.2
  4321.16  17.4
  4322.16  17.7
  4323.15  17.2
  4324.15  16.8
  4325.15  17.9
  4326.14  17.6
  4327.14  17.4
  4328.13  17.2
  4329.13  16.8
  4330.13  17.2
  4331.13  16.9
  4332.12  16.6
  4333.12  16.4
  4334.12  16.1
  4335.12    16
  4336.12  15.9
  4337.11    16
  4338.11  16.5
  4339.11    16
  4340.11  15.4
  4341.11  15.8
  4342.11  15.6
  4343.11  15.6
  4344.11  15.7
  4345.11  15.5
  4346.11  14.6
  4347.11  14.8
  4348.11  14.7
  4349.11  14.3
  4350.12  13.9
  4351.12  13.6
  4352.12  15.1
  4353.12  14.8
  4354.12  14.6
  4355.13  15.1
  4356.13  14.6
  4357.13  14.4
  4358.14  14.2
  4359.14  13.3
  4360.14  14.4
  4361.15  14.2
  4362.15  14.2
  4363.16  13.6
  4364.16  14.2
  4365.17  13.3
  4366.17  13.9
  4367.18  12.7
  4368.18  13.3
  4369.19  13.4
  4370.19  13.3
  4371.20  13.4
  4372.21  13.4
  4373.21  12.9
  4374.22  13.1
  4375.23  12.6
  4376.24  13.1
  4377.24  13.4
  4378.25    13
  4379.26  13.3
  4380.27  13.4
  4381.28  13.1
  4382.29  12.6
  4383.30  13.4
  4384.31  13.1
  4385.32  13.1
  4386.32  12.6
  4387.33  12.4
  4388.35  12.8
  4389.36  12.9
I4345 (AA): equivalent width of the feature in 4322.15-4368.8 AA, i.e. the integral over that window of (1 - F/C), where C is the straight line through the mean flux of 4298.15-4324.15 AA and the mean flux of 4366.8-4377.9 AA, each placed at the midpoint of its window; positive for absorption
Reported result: 2.2 AA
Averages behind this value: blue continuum 19.9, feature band 15.3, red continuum 13.2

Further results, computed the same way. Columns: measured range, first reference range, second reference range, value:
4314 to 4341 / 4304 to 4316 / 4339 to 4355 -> 1.4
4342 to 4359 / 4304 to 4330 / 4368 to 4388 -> 1.1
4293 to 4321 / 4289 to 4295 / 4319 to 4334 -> -3.3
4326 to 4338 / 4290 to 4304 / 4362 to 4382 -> 0.5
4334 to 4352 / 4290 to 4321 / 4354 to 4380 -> 1.1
